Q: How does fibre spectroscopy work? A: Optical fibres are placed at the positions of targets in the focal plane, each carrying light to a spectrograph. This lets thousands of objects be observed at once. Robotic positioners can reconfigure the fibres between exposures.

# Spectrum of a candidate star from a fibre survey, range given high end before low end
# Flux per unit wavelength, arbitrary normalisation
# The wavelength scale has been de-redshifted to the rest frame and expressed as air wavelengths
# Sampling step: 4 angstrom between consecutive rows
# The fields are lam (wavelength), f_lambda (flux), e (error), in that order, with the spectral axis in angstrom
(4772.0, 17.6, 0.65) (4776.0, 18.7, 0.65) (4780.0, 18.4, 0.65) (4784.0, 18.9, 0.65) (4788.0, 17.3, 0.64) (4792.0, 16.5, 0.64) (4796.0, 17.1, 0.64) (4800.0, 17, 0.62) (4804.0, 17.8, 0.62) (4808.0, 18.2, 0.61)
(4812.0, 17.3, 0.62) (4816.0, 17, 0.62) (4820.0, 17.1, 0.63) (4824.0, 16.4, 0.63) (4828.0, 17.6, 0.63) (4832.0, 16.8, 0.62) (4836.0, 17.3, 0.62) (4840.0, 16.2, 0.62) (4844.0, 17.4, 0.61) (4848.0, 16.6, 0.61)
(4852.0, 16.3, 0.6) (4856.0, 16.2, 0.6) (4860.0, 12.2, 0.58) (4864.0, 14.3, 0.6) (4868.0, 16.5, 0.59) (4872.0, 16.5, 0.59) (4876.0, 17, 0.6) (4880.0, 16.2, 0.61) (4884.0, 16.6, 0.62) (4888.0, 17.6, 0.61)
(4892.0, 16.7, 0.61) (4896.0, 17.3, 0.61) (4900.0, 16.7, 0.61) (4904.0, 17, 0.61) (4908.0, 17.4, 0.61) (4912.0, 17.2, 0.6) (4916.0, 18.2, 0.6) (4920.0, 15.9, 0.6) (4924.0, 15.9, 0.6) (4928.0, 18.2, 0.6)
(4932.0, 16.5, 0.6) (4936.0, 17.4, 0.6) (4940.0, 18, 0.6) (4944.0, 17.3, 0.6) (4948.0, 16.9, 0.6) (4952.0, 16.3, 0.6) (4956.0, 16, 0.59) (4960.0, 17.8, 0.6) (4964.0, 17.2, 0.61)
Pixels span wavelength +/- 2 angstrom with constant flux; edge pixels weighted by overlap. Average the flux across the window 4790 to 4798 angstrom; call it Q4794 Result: 16.8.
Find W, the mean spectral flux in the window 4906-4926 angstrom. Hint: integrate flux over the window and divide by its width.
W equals 16.9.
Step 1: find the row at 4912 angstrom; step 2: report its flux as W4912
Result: 17.2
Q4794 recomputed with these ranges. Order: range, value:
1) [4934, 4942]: 17.7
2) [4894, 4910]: 17.1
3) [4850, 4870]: 15.1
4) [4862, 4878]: 16.1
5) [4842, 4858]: 16.6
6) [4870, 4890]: 16.8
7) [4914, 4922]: 17.1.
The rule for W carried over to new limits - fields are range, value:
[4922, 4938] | 17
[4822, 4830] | 17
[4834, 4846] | 17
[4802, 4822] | 17.5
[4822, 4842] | 16.9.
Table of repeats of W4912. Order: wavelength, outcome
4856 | 16.2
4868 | 16.5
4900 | 16.7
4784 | 18.9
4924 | 15.9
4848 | 16.6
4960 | 17.8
